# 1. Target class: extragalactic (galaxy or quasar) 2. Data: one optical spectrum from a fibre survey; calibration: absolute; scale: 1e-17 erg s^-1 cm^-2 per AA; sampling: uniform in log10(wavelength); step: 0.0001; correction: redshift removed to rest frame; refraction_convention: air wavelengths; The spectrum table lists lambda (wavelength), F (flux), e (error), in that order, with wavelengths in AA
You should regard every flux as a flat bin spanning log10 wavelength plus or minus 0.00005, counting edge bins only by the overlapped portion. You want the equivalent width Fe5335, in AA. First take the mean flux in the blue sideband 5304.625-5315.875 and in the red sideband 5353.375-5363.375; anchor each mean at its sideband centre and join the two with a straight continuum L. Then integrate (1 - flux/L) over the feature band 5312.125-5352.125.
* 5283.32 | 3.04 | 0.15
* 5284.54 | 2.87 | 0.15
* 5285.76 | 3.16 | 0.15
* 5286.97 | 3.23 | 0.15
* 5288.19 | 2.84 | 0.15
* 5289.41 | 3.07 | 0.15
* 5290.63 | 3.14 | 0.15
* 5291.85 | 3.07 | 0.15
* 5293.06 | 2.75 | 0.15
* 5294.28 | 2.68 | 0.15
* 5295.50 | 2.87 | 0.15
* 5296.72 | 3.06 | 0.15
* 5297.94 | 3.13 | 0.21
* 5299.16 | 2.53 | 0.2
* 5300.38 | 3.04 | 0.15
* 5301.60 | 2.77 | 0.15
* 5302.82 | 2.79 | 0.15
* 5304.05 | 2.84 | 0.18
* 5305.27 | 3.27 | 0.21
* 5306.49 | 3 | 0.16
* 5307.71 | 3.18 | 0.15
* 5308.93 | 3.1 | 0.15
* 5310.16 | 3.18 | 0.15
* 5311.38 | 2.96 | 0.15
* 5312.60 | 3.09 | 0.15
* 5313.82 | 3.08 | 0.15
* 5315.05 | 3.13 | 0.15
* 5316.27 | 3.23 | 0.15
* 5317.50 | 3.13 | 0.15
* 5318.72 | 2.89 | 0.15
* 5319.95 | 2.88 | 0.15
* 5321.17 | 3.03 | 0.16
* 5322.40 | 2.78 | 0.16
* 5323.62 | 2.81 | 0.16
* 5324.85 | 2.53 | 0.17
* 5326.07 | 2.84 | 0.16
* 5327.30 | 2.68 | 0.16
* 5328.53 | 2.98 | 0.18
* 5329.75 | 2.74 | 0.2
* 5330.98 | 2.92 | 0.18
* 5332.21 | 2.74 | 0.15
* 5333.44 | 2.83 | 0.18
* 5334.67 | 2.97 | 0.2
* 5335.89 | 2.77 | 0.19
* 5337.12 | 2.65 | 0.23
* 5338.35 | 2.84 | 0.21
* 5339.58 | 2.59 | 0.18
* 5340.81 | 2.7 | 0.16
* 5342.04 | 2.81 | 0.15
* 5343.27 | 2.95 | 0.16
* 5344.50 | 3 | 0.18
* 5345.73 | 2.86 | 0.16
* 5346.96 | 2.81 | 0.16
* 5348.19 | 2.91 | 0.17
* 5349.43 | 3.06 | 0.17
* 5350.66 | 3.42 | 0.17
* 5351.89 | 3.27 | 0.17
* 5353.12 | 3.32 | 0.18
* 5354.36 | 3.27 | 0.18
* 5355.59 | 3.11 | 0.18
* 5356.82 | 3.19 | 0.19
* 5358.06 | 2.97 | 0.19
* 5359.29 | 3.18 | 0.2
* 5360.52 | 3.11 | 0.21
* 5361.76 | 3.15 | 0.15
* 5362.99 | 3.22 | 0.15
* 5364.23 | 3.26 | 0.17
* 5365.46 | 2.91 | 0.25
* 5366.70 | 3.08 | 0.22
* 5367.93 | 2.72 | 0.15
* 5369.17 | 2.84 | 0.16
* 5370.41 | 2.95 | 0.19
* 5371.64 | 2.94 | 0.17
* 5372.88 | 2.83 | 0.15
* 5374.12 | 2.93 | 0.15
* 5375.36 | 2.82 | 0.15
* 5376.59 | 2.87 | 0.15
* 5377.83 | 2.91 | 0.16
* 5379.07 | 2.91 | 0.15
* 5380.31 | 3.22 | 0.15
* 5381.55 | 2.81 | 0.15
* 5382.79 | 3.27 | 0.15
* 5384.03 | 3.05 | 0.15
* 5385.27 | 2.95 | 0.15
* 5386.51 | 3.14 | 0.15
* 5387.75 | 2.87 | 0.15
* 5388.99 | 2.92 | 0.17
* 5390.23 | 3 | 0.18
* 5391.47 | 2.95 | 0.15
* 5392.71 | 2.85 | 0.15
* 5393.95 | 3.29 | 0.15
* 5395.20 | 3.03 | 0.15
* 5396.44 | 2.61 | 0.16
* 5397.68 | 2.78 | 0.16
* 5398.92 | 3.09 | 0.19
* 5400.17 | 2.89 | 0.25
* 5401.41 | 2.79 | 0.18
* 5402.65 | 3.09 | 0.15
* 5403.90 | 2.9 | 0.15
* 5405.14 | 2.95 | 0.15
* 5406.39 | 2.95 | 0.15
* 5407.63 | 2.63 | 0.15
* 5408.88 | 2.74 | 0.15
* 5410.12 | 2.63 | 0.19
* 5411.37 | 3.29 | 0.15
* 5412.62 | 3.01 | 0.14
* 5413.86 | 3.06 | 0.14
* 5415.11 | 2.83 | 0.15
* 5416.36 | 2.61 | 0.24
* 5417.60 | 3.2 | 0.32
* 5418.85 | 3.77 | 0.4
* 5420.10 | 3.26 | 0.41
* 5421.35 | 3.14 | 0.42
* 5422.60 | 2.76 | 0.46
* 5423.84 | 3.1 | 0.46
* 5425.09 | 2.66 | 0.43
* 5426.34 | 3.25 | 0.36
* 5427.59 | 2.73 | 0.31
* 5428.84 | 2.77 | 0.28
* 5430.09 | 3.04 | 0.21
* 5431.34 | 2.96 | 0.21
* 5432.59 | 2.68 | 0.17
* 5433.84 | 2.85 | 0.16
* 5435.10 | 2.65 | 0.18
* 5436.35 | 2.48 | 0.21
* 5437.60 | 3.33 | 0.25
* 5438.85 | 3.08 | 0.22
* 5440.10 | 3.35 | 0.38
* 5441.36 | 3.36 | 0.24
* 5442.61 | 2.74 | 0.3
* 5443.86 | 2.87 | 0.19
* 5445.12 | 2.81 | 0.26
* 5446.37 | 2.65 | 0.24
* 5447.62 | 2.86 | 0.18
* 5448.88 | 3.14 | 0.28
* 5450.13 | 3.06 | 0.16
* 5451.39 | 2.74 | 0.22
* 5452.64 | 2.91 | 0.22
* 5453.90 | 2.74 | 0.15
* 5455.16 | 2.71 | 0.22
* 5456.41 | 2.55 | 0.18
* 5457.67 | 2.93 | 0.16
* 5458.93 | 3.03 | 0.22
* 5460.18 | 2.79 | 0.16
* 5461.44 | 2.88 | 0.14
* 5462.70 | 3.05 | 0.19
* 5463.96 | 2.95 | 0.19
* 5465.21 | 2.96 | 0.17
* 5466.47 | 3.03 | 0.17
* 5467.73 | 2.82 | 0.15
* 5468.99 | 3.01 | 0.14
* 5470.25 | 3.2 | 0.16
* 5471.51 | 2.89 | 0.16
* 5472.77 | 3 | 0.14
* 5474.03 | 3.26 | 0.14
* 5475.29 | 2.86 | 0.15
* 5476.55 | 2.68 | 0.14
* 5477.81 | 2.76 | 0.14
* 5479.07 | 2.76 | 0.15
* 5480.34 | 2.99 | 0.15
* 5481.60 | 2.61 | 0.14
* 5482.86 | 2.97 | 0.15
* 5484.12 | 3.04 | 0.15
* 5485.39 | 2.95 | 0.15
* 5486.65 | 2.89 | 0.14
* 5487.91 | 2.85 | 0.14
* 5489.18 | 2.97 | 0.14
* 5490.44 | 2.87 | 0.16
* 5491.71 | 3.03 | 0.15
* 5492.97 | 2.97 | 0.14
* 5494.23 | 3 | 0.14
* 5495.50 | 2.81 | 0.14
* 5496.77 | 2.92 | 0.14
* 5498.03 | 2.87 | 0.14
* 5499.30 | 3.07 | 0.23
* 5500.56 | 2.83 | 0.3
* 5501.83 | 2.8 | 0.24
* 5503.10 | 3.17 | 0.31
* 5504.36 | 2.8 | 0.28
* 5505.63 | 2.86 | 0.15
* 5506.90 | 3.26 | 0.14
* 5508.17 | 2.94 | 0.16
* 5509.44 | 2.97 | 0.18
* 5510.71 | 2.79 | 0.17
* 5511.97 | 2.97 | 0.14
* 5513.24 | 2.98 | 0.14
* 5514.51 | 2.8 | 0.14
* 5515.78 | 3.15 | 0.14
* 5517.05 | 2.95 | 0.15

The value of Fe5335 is 2.93 AA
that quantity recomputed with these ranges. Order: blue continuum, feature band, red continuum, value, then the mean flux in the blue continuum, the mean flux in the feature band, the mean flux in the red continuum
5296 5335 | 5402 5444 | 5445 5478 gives -0.7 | 2.94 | 2.96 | 2.9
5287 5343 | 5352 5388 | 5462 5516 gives -1.4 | 2.91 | 3.03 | 2.94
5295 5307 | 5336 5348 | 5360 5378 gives 0.6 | 2.93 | 2.8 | 2.97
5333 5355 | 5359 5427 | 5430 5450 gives -1.0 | 2.95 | 2.98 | 2.93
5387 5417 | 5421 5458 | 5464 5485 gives 0.3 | 2.91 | 2.89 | 2.93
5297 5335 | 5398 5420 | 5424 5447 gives -0.4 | 2.94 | 2.97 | 2.91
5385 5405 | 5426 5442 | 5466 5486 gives -0.1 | 2.95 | 2.96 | 2.92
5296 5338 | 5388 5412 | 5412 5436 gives 0.3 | 2.93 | 2.91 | 2.96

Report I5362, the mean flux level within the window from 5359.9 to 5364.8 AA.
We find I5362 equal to 3.18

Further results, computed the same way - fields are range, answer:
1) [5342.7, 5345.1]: 2.98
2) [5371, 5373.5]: 2.89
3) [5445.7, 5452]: 2.89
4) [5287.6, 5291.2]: 3.01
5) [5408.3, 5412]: 2.89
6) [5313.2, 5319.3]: 3.09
